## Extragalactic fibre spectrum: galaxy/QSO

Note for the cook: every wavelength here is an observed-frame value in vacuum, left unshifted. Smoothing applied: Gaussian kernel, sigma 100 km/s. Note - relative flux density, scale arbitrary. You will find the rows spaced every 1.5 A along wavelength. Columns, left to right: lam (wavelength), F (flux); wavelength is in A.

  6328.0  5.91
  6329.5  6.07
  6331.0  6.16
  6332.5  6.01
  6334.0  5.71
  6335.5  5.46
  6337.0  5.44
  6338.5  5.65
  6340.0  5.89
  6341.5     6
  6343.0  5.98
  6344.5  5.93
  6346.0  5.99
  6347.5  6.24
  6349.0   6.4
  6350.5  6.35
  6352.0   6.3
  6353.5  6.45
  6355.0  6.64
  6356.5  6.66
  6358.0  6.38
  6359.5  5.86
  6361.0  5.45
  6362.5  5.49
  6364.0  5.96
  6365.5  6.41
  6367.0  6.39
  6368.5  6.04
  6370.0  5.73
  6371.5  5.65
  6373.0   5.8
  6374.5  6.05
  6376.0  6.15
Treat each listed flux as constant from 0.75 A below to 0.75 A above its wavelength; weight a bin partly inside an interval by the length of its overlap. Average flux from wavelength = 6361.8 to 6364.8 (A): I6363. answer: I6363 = 5.74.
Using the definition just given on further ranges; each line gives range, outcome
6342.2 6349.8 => 6.11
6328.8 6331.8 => 6.11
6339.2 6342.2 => 5.94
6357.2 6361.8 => 5.9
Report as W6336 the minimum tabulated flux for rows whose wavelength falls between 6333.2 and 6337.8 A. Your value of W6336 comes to 5.44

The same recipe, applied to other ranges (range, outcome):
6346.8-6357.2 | 6.24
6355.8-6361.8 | 5.45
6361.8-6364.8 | 5.49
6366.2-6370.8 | 5.73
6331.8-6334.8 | 5.71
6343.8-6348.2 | 5.93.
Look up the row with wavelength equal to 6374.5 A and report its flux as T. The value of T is 6.05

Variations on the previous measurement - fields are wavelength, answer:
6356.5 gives 6.66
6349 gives 6.4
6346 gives 5.99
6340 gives 5.89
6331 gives 6.16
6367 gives 6.39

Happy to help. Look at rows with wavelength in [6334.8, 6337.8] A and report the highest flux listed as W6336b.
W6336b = 5.46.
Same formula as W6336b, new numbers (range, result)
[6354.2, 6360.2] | 6.66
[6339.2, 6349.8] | 6.4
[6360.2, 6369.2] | 6.41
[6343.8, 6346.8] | 5.99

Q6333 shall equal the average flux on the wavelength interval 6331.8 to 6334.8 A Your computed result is 5.85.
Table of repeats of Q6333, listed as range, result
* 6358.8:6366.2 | 5.83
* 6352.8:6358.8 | 6.53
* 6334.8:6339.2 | 5.52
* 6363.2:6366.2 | 6.17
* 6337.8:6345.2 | 5.89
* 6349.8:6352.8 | 6.33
